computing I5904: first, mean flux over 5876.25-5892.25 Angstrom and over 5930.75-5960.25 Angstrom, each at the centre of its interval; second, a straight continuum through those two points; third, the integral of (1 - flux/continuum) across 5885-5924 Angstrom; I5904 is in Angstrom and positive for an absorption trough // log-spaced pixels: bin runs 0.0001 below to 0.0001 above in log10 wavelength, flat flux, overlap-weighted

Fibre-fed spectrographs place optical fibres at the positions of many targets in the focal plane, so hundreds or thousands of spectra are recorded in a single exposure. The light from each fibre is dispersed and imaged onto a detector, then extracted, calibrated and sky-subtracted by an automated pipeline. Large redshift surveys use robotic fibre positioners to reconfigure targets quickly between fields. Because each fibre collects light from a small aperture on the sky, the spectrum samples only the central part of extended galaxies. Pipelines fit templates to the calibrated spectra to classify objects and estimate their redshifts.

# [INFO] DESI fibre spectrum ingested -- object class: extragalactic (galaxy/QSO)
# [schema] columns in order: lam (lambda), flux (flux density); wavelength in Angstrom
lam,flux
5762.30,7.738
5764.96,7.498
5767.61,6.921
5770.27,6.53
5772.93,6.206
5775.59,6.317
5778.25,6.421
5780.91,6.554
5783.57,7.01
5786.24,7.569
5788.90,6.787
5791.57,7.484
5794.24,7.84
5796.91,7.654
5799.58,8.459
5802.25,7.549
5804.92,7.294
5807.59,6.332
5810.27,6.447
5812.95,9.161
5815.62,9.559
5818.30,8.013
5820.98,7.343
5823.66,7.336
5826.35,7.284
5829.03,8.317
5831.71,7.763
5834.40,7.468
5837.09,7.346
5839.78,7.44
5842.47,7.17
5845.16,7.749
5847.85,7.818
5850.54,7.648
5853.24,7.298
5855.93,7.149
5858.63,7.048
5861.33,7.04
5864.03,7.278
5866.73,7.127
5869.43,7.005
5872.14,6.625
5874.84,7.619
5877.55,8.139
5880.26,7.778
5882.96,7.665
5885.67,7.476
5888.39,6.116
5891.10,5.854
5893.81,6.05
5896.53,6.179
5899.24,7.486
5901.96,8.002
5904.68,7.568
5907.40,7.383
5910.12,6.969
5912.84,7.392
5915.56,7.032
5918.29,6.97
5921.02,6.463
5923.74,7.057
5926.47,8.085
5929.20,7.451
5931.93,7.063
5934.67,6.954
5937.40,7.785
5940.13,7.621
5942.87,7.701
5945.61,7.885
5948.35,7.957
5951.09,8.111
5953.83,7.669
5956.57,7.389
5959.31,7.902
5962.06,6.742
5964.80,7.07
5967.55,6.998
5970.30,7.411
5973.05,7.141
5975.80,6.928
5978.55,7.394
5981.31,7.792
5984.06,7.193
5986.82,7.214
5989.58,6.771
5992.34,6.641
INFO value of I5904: 2.2 Angstrom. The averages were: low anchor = 7.18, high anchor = 7.64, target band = 6.92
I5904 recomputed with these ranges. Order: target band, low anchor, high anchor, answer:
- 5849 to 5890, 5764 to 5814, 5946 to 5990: -0.1 Angstrom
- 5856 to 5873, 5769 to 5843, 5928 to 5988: 0.8 Angstrom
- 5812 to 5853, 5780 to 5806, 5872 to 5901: -3.0 Angstrom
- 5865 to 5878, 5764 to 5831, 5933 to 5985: 0.3 Angstrom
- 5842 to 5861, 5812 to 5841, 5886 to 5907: 0.3 Angstrom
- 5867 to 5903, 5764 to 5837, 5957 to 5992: 1.1 Angstrom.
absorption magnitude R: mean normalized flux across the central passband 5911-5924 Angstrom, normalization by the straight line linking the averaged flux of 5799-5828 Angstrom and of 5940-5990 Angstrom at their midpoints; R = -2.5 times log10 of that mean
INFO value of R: 0.08 mag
